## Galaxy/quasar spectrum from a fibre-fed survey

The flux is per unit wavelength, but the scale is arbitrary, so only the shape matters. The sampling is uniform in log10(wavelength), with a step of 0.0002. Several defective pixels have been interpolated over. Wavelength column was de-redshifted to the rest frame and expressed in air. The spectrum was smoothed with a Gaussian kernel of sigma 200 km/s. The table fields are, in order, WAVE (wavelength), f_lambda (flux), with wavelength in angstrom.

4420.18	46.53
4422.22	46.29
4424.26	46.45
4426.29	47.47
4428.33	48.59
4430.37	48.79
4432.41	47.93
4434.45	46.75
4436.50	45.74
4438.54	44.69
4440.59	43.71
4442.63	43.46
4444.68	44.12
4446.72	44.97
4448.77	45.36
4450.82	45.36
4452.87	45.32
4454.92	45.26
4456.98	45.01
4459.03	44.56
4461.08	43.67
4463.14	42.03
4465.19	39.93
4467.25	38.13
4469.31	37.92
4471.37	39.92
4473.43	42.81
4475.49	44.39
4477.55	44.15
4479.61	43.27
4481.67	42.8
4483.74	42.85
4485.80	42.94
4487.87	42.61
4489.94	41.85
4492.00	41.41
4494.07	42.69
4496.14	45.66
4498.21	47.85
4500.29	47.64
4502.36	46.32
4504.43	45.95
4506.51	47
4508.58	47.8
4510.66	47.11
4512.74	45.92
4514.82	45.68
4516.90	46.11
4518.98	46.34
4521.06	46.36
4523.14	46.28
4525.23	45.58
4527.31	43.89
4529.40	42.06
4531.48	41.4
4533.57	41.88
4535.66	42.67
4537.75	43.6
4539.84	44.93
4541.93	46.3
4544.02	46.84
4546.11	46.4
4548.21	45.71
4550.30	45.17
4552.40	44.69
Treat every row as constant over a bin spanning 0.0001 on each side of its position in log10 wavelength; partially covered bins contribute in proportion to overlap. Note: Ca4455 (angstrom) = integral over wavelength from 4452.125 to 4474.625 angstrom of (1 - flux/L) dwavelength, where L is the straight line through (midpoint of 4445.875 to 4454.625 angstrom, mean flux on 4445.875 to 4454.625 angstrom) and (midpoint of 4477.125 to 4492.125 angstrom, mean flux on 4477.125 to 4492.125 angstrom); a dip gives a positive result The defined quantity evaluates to 1.1 angstrom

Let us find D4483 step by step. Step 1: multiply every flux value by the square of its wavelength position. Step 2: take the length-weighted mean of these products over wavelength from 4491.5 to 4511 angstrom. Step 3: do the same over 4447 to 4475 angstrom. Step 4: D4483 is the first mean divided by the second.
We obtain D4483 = 1.1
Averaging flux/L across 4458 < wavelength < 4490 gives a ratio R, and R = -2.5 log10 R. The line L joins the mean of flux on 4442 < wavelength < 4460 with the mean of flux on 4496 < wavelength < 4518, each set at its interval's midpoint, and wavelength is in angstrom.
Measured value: 0.09 mag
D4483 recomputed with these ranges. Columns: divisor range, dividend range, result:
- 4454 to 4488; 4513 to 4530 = 1.09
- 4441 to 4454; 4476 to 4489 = 0.98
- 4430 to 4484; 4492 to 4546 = 1.06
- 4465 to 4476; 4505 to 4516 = 1.18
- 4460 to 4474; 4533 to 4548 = 1.14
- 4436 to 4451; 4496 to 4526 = 1.07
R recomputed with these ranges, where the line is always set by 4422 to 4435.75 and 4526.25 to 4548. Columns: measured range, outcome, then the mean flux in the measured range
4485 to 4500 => 0.04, 43.8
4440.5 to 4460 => 0.05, 44.8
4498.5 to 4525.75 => -0.04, 46.5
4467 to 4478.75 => 0.12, 41.5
